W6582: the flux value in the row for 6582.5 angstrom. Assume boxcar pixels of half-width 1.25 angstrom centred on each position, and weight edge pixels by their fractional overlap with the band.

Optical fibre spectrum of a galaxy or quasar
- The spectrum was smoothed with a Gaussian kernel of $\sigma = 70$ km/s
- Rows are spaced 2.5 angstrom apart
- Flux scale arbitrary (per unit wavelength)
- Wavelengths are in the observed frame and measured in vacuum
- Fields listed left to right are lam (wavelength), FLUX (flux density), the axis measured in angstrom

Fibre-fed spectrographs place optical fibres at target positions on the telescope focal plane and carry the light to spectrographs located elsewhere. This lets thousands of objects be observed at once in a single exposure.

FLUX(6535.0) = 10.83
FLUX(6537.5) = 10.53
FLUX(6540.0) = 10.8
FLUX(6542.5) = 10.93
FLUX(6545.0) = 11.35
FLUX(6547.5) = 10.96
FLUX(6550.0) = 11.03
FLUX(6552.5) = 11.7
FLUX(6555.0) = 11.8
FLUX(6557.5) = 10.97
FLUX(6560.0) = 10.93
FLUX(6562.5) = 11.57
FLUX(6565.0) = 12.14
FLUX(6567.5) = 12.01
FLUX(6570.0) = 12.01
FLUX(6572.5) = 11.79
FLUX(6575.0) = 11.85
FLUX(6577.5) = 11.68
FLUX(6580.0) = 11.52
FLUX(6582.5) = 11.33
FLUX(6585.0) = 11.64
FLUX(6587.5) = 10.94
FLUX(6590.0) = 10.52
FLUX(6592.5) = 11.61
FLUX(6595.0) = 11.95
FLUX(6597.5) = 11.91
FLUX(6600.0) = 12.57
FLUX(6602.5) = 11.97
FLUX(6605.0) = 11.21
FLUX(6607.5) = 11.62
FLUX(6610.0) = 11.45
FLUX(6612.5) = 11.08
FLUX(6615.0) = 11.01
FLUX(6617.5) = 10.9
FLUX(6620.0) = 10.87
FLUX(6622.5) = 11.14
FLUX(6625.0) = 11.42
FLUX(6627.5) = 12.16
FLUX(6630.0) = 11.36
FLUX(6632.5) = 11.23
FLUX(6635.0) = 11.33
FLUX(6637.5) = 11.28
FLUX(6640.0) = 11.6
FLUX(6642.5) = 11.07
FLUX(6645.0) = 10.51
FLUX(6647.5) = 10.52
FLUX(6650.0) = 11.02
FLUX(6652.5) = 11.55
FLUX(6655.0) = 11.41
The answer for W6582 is 11.33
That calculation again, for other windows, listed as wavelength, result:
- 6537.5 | 10.53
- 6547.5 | 10.96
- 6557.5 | 10.97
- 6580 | 11.52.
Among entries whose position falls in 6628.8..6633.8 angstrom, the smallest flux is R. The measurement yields 11.23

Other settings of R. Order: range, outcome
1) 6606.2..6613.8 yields 11.08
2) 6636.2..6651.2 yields 10.51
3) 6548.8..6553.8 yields 11.03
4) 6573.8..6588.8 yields 10.94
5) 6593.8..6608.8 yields 11.21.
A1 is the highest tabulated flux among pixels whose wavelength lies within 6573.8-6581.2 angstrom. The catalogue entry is 11.85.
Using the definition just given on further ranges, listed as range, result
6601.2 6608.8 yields 11.97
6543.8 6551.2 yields 11.35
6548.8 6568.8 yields 12.14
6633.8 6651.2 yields 11.6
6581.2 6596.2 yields 11.95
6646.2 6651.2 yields 11.02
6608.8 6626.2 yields 11.45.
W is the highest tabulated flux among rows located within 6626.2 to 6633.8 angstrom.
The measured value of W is 12.16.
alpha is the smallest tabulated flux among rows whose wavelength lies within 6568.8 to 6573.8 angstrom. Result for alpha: 11.79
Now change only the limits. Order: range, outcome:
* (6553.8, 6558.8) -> 10.97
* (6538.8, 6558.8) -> 10.8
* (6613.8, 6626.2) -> 10.87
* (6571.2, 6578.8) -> 11.68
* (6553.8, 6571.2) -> 10.93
